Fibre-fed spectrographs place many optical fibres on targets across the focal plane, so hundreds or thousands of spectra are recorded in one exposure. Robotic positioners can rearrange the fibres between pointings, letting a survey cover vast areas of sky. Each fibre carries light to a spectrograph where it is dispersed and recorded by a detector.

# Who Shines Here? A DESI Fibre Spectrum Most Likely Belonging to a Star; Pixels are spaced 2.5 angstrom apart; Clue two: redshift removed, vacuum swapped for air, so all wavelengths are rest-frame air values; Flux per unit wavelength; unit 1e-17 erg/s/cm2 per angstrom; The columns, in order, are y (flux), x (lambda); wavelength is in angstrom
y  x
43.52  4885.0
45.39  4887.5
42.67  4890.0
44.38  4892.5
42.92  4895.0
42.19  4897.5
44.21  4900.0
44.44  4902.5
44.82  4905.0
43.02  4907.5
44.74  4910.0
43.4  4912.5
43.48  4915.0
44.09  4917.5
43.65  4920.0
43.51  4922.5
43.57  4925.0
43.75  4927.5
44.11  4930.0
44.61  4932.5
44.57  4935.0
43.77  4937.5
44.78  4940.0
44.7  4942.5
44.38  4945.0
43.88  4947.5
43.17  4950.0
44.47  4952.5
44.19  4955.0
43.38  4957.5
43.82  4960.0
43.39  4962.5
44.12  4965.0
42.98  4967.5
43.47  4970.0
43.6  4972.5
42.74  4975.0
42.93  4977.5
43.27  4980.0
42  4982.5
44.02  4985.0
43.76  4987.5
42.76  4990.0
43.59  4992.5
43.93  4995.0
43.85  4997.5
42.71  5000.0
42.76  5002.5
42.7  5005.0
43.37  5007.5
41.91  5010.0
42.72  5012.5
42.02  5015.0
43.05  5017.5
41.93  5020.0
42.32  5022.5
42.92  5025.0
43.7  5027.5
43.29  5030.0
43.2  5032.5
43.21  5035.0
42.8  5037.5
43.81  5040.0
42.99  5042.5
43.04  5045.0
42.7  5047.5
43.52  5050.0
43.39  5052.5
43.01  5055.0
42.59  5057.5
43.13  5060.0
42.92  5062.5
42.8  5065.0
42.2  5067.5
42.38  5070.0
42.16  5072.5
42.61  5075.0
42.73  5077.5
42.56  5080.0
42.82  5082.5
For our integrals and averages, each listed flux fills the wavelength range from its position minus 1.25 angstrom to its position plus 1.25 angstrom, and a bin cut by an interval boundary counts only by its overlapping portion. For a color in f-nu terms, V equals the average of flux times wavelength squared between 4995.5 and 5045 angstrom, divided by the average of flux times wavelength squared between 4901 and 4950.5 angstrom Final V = 1.01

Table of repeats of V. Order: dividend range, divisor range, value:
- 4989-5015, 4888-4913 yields 1.02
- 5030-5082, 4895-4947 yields 1.03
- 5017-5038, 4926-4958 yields 1.01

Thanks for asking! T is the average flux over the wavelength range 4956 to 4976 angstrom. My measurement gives 43.5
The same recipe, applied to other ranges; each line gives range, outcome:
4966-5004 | 43.2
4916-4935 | 43.9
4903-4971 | 43.9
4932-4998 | 43.7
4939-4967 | 44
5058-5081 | 42.6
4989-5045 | 43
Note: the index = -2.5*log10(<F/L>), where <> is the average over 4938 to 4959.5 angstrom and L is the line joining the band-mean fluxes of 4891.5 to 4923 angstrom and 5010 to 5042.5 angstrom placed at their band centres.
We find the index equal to -0.02 mag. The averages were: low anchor 43.8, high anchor 42.9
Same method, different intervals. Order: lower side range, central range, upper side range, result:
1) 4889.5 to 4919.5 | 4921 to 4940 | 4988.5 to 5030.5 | -0.01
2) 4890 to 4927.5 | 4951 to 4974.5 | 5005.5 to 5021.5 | -0.01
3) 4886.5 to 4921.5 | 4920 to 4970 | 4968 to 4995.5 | -0.01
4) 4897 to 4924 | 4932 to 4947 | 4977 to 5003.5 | -0.02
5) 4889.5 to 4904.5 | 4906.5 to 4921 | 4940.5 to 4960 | 0.00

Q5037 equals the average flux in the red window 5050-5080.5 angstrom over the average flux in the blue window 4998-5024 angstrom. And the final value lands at 1.0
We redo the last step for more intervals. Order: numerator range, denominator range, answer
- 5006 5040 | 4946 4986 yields 0.99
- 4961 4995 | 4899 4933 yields 0.99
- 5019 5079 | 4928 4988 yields 0.98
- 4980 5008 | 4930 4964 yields 0.98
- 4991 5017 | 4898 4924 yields 0.98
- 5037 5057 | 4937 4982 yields 0.99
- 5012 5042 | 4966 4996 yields 0.99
